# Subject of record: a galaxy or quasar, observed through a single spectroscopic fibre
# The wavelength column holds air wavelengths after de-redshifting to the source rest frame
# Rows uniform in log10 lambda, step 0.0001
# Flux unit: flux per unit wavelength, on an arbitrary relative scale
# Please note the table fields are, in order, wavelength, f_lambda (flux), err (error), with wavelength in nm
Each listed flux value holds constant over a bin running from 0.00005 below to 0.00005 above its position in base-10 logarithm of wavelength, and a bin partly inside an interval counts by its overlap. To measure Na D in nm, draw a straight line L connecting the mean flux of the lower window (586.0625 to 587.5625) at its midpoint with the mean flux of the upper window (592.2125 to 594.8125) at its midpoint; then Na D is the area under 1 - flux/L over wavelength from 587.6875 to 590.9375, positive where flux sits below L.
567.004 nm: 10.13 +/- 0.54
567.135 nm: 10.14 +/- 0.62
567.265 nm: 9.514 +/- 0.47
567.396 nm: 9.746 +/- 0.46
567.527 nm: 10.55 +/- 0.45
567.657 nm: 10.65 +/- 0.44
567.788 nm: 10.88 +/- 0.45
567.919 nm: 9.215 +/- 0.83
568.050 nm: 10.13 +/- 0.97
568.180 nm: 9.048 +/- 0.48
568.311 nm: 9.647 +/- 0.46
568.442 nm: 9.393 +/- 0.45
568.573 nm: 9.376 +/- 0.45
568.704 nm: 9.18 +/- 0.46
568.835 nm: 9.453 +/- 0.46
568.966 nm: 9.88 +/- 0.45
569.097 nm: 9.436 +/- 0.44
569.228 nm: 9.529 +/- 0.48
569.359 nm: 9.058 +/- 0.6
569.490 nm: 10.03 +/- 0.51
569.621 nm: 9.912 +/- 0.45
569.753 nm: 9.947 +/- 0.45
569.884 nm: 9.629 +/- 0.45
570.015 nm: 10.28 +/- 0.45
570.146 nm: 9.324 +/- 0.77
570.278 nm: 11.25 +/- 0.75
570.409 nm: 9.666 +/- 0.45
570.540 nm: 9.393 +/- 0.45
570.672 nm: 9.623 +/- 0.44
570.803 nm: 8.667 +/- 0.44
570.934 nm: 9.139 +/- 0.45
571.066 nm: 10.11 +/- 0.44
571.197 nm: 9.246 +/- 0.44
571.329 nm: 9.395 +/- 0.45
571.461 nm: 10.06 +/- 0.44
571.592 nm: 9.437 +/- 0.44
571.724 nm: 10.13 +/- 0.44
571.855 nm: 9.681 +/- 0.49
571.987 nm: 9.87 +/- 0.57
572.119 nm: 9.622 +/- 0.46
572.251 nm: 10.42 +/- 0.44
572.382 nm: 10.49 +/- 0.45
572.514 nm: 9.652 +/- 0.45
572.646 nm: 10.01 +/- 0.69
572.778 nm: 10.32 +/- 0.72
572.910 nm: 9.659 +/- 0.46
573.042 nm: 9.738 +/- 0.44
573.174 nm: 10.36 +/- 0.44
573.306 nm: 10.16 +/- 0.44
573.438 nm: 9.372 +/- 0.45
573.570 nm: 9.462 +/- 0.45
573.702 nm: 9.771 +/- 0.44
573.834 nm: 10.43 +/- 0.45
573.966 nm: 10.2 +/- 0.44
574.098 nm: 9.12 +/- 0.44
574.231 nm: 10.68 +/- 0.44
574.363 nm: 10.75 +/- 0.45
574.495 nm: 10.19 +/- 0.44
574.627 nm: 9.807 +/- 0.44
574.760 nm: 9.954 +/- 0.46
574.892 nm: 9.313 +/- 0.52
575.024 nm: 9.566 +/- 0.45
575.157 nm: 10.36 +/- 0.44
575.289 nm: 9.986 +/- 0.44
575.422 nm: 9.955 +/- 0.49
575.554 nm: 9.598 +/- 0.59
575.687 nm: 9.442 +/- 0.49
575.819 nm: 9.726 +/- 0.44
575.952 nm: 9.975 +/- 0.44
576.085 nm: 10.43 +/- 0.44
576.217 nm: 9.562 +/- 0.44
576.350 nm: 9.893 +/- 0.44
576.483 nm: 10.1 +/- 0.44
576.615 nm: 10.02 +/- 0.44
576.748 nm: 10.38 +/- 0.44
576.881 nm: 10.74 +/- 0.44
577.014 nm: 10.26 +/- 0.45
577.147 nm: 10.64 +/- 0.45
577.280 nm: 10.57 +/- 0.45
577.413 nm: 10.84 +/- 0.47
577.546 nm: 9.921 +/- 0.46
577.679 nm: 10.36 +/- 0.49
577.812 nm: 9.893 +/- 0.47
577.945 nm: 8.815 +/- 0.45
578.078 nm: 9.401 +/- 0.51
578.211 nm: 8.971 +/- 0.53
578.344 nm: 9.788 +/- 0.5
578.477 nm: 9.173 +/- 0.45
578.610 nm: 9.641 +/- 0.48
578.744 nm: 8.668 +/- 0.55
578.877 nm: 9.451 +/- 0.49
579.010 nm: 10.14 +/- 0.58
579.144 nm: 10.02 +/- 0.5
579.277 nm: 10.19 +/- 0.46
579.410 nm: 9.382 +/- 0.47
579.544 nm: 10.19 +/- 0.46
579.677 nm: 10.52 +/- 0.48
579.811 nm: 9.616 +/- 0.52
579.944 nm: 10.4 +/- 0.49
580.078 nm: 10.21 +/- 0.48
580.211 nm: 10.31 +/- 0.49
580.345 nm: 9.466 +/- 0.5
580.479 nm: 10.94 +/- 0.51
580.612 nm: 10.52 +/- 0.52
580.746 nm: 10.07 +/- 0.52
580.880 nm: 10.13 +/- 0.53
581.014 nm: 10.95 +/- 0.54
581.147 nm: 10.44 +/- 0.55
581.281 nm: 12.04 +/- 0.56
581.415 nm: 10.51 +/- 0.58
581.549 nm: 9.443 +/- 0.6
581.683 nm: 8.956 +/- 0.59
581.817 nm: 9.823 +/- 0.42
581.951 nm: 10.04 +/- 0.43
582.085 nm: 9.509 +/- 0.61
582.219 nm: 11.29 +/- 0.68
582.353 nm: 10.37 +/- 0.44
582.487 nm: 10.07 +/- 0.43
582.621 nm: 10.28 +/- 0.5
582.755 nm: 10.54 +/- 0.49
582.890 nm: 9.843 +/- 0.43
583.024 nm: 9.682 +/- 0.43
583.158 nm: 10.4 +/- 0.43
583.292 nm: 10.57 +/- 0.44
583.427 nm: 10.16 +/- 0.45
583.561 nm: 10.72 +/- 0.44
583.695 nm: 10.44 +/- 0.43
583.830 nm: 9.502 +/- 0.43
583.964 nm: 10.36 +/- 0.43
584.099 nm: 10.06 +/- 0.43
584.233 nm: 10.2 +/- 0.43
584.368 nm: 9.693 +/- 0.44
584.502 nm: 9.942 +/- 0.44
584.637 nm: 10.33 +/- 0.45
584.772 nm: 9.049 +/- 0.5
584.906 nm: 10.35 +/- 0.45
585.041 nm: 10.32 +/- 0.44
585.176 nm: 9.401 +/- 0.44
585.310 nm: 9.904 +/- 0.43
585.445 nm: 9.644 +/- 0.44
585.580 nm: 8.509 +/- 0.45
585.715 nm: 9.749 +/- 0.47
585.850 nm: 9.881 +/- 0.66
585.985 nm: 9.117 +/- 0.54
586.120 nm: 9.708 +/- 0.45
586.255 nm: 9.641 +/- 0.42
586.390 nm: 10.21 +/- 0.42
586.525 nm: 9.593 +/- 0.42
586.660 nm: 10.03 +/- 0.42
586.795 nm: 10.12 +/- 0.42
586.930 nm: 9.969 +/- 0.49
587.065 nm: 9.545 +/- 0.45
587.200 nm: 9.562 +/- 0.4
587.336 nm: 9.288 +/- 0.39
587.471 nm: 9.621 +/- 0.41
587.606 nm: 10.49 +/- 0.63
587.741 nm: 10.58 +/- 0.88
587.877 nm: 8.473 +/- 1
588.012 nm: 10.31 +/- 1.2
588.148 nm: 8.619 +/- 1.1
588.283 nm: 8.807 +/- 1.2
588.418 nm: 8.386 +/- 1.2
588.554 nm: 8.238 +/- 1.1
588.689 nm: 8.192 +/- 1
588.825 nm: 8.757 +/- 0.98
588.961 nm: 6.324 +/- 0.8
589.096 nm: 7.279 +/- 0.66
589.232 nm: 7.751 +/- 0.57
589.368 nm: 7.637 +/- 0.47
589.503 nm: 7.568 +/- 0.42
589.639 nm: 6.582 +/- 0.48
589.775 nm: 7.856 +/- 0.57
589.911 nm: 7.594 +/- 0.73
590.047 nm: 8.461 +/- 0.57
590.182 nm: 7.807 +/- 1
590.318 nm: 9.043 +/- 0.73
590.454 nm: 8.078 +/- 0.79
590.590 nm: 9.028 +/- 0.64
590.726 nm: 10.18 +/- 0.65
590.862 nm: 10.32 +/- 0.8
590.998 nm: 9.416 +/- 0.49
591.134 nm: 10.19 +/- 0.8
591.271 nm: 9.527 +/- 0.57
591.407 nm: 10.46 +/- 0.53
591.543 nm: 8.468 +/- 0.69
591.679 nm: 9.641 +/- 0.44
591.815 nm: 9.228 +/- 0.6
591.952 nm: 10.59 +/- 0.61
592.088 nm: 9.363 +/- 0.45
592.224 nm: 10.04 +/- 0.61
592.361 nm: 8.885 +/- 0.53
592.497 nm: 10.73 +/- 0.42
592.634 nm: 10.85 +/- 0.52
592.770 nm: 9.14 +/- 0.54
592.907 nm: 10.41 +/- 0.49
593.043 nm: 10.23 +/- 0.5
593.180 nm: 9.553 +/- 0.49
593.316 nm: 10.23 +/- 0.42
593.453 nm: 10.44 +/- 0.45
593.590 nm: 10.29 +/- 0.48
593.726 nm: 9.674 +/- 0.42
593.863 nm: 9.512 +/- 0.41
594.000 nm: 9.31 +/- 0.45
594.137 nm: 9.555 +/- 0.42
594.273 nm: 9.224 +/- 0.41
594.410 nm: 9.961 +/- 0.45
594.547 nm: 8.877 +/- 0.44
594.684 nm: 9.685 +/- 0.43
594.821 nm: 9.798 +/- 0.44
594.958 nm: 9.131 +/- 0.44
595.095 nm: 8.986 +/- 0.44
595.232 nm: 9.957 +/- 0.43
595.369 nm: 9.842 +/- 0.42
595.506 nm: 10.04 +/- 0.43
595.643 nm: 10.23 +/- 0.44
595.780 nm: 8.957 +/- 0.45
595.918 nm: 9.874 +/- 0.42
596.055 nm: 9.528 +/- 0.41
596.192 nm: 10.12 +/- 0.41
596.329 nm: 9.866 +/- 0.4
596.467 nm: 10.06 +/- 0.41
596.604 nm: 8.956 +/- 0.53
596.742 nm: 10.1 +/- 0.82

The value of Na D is 0.46 nm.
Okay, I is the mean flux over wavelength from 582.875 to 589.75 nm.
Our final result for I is 9.38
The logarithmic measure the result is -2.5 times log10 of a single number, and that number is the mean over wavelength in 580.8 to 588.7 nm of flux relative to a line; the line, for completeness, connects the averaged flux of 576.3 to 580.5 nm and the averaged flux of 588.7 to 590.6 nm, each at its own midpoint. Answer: -0.132 mag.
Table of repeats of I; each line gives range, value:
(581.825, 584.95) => 10.1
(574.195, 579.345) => 9.92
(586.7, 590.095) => 8.65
